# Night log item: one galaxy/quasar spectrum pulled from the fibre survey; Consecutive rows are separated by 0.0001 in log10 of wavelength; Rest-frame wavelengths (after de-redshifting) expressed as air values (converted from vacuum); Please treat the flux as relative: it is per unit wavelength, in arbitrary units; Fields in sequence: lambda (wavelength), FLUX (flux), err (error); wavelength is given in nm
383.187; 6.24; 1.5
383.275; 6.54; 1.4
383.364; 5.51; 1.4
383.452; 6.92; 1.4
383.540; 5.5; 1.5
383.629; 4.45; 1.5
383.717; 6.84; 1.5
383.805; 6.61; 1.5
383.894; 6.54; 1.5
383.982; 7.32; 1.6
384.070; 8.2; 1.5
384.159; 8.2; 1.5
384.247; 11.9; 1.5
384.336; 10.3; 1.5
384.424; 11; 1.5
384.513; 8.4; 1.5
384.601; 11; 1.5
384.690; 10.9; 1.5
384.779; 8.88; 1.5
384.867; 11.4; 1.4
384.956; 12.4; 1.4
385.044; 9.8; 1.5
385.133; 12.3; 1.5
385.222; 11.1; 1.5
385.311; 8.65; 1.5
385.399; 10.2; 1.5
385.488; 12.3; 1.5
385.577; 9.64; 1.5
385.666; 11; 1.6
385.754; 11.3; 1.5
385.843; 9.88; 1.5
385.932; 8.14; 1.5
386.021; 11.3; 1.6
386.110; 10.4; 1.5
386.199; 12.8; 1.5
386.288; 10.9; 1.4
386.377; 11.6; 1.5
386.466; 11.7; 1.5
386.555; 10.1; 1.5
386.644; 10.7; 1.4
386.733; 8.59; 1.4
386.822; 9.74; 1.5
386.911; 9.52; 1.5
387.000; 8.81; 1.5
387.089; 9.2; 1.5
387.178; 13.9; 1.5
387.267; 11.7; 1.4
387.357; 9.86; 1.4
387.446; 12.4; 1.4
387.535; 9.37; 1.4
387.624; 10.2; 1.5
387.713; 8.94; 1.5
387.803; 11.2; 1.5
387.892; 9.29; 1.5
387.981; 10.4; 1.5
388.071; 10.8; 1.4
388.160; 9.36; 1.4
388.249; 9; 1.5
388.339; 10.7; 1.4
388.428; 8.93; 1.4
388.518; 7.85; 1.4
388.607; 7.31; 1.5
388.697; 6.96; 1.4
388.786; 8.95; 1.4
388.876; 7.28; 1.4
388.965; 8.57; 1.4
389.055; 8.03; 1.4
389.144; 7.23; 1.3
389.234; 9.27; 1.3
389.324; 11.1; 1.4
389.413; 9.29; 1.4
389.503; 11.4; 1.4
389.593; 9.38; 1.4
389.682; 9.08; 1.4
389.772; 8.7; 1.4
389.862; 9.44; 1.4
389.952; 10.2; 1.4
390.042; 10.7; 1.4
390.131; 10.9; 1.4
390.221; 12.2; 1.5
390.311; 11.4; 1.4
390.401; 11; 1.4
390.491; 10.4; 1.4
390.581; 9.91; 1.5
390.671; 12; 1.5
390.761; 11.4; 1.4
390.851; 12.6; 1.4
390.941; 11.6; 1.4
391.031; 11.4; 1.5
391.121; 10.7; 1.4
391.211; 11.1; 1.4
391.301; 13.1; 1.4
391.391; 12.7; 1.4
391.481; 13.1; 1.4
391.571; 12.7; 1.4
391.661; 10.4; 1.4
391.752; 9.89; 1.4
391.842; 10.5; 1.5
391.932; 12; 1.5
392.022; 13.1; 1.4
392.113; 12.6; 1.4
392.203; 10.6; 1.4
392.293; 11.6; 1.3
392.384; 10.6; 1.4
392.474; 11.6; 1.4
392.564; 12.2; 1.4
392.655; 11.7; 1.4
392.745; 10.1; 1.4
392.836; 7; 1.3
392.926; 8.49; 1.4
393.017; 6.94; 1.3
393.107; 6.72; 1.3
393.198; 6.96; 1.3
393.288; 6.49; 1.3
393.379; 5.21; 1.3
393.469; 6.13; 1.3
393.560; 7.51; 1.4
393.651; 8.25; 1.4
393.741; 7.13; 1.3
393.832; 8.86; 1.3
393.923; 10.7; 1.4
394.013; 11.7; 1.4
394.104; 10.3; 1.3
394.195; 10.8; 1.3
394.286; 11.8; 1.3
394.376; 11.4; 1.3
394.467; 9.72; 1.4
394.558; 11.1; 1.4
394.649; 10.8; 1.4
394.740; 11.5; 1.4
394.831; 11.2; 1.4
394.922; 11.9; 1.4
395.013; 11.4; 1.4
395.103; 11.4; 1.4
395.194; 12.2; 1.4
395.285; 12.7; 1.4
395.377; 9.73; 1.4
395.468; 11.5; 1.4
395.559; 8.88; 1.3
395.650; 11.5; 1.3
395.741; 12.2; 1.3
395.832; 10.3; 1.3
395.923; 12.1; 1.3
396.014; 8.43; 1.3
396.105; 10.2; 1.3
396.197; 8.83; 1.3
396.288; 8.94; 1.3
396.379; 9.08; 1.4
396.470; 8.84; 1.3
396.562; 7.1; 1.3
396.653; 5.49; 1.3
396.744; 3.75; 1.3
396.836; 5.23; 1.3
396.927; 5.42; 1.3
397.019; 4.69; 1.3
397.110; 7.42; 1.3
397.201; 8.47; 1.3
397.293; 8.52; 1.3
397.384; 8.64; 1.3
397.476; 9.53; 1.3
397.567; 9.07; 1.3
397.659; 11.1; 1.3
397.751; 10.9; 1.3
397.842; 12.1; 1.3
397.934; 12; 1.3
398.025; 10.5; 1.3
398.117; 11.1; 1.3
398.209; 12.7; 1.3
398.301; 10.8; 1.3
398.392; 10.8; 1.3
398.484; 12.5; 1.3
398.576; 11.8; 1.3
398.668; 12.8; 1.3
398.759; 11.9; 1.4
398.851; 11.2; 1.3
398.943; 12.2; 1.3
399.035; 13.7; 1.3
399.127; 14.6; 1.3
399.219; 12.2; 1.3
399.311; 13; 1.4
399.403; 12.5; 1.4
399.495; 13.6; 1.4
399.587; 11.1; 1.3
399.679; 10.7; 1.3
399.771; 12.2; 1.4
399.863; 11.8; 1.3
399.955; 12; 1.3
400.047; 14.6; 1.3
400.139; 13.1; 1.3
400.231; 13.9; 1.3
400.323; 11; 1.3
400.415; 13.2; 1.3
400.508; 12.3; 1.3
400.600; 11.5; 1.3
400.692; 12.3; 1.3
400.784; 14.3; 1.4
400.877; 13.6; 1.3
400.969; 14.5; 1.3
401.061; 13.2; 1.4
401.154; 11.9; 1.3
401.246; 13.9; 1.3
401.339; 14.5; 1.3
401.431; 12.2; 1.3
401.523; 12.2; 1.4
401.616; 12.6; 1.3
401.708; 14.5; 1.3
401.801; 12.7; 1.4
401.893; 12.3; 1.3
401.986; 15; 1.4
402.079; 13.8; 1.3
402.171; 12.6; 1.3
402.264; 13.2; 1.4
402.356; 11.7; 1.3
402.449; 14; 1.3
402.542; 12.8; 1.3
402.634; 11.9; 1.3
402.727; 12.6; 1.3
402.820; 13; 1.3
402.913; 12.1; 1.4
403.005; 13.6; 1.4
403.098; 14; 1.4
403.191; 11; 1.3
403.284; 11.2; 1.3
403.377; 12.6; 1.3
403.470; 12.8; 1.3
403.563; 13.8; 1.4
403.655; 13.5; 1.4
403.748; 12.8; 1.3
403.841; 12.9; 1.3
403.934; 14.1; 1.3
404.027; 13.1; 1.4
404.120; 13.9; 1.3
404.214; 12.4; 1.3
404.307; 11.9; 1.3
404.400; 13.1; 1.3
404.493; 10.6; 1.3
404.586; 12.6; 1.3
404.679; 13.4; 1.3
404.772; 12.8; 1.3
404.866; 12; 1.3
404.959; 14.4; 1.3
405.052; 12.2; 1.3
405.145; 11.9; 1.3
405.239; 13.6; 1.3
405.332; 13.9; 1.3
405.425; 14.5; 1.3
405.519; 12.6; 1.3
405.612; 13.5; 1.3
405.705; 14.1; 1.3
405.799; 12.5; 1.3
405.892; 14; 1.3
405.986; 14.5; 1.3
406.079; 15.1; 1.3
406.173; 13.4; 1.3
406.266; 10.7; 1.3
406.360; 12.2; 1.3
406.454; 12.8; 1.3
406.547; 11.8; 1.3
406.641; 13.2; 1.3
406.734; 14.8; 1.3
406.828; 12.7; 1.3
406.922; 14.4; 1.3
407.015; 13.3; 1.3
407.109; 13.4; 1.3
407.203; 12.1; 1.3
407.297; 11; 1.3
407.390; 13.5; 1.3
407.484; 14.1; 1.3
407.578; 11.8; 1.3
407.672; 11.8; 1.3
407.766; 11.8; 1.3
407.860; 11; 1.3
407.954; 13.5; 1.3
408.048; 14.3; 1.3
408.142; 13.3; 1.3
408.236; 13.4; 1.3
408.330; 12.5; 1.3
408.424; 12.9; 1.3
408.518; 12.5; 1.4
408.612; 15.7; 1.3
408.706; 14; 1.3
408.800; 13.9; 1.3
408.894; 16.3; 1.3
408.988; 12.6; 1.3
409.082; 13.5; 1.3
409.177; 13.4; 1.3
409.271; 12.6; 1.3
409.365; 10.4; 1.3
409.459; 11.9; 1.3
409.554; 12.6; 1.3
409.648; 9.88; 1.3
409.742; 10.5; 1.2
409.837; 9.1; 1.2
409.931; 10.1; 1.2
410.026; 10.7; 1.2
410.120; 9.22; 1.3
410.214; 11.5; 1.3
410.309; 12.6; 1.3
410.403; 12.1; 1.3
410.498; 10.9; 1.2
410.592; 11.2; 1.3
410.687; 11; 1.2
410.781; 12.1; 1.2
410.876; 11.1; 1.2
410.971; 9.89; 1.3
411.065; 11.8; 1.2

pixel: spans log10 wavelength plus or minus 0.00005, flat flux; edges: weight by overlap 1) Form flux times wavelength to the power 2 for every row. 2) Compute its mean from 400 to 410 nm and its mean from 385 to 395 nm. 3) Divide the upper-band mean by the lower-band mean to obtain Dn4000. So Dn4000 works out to 1.4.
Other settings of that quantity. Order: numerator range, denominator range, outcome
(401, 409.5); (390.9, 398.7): 1.37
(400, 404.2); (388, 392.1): 1.34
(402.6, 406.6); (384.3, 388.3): 1.36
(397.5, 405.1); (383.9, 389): 1.36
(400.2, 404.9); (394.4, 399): 1.32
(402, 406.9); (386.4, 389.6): 1.46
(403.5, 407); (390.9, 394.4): 1.38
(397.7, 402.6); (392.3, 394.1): 1.49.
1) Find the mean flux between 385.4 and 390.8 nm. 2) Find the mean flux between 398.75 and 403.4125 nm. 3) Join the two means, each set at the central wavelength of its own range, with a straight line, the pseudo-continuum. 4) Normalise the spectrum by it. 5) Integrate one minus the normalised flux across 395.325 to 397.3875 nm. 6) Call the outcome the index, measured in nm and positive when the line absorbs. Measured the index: 0.574 nm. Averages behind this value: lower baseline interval 10.1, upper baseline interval 12.8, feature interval 8.5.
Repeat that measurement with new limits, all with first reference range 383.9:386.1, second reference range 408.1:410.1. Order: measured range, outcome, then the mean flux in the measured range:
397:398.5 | 0.17 nm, 10.1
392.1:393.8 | 0.33 nm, 8.76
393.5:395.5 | 0.09 nm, 10.6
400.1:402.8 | -0.30 nm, 13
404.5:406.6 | -0.17 nm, 13.1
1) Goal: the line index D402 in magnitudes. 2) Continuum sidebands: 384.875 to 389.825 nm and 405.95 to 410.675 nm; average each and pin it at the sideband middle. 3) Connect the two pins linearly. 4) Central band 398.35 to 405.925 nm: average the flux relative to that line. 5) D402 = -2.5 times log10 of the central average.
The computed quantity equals -0.10 mag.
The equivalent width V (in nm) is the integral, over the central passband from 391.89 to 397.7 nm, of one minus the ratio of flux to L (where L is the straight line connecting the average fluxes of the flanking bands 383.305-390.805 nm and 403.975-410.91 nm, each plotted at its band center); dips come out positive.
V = 0.71 nm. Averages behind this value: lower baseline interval 9.73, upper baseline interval 12.6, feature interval 9.48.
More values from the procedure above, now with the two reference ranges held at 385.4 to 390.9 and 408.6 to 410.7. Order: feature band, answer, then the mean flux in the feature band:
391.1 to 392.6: -0.183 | 11.7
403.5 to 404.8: -0.165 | 12.9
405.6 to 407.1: -0.213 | 13.3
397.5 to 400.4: -0.267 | 12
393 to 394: 0.290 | 7.51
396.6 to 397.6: 0.365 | 6.91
